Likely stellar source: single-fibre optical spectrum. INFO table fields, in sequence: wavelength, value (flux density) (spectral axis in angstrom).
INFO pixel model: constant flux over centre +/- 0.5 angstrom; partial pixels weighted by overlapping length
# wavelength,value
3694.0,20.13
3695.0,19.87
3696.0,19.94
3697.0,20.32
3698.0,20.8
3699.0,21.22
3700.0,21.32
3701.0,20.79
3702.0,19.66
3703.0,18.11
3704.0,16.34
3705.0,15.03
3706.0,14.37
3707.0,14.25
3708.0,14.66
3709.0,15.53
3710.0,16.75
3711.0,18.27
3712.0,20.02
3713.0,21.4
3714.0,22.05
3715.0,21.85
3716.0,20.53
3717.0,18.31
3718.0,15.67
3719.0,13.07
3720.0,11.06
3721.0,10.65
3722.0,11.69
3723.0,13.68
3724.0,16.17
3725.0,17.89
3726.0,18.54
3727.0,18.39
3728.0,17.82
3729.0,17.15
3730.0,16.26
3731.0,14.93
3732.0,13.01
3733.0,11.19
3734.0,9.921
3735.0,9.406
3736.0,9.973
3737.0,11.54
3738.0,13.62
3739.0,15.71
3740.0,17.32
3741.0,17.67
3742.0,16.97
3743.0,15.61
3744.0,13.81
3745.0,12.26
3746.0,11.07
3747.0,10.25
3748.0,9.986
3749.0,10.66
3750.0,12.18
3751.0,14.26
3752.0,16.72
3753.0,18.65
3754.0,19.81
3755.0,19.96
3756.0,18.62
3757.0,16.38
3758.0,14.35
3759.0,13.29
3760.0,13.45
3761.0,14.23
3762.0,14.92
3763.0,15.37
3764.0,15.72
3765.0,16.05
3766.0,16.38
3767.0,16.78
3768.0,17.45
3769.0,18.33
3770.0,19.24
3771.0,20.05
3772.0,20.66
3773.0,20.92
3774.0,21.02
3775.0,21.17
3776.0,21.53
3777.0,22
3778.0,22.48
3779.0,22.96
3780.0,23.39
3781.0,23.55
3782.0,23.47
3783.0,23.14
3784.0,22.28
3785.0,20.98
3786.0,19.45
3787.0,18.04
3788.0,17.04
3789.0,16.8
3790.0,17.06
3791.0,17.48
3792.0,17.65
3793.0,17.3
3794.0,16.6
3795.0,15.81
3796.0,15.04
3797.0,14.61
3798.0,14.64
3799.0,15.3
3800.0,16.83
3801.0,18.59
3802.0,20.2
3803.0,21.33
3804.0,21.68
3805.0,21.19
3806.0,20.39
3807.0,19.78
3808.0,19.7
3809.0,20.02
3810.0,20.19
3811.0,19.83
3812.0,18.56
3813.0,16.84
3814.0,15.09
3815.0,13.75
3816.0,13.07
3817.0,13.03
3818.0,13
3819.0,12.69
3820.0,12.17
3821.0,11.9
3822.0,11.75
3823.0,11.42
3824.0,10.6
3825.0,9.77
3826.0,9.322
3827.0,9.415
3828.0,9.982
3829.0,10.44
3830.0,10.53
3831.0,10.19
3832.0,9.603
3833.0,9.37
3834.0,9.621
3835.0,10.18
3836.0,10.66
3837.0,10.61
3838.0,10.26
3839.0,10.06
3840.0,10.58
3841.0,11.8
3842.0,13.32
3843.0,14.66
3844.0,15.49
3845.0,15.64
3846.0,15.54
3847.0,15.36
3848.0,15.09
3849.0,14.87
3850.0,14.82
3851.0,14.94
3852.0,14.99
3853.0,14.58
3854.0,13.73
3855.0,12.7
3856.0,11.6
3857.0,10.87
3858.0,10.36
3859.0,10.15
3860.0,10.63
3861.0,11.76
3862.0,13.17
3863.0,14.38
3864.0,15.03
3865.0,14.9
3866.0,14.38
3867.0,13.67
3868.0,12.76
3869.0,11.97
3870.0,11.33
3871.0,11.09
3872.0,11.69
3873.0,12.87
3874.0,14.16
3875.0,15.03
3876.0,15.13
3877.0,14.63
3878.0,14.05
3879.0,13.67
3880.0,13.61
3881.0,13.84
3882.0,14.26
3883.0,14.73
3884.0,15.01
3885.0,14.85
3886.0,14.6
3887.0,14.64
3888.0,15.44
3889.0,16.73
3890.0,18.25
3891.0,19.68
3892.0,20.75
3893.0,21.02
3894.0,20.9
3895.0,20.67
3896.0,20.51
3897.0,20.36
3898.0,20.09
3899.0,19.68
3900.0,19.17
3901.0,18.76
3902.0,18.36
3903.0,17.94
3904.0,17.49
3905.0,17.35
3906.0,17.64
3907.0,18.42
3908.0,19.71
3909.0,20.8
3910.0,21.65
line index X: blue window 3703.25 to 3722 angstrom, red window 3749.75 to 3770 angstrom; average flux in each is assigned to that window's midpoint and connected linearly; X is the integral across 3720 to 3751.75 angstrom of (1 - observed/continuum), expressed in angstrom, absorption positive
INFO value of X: 5.0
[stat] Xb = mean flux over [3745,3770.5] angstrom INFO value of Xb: 15.3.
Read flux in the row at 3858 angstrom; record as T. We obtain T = 10.36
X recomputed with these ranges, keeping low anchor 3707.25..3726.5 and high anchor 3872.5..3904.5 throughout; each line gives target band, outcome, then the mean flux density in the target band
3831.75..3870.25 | 9.4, 12.7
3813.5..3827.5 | 4.1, 11.9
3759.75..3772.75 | -0.2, 17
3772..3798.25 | -4.3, 19.5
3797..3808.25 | -1.4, 18.8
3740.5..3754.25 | 2.1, 14.2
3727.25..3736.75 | 1.9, 13.4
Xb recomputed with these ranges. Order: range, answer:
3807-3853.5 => 13.2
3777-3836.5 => 16.1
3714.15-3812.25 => 17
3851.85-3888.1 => 13.4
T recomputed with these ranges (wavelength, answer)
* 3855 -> 12.7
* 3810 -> 20.19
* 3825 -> 9.77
